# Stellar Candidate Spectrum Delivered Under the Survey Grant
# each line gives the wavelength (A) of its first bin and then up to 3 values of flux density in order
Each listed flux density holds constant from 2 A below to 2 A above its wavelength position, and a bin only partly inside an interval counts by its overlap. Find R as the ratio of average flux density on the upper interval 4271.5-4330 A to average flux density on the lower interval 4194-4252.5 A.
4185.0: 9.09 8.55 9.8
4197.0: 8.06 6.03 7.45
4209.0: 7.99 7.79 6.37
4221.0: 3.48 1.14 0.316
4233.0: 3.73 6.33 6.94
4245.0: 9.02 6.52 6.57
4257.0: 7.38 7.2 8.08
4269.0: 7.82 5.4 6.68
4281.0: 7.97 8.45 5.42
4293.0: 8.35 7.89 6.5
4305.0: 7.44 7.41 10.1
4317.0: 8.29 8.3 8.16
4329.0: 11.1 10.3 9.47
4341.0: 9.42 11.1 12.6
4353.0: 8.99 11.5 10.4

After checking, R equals 1.32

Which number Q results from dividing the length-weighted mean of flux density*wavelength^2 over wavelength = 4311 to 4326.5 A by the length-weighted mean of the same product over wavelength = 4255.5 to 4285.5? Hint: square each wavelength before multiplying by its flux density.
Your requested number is 1.2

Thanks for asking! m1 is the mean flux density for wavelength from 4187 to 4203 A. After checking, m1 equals 8.11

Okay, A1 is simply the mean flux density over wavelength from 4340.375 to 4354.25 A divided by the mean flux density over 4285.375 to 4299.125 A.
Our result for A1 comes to 1.5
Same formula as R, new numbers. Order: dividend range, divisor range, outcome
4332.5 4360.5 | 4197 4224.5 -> 1.66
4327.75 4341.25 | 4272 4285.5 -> 1.42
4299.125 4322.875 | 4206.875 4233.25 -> 1.80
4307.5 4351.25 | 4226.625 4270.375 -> 1.54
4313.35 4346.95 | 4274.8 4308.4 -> 1.30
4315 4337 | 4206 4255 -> 1.67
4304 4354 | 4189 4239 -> 1.63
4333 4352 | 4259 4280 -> 1.49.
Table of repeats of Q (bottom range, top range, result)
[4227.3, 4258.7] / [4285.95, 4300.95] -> 1.25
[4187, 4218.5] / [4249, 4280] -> 0.93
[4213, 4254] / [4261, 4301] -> 1.45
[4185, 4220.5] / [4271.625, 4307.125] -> 0.97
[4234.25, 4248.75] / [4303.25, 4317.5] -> 1.21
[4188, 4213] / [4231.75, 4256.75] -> 0.86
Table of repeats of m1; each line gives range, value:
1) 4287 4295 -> 6.88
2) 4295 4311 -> 7.31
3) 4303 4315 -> 8.32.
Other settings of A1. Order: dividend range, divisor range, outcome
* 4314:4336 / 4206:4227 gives 1.70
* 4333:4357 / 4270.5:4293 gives 1.50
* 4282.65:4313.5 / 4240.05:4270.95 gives 1.02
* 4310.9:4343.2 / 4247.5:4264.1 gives 1.34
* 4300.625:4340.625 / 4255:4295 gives 1.21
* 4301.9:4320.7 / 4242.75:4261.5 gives 1.12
